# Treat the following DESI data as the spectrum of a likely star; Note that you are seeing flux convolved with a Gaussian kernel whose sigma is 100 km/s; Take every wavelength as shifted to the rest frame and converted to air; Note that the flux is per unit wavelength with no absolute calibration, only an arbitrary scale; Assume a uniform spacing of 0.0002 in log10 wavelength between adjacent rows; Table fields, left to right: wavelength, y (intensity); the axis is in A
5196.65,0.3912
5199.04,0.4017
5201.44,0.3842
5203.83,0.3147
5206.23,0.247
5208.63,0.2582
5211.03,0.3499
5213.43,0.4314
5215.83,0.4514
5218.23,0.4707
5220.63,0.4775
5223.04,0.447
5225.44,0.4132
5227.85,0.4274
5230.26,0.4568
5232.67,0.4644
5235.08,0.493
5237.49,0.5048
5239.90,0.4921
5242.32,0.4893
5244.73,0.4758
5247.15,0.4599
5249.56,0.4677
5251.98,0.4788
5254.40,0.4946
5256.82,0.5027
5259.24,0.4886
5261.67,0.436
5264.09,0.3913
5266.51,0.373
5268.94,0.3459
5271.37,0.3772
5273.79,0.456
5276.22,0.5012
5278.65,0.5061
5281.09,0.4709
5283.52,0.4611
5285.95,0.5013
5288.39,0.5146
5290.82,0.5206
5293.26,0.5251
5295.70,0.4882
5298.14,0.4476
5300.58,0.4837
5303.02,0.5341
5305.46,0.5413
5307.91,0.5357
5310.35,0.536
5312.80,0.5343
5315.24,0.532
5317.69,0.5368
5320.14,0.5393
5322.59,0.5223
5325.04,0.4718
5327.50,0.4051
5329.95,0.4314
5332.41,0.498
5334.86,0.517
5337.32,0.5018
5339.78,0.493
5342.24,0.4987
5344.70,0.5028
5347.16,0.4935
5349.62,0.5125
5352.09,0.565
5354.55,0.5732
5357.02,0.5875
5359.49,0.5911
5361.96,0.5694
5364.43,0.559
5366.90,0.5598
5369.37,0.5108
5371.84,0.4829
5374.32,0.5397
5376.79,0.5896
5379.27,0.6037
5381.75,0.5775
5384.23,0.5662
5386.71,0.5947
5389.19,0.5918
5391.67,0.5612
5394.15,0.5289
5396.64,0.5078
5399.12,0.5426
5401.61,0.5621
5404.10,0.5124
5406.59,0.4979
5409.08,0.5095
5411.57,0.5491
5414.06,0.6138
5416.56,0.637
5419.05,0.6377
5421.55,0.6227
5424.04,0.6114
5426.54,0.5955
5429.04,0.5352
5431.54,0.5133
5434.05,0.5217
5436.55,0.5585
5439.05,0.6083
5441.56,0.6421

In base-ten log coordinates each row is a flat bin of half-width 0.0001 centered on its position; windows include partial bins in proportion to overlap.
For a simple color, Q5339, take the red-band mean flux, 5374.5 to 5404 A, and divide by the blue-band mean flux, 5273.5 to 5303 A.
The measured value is 1.1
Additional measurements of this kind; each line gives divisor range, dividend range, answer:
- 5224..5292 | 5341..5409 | 1.18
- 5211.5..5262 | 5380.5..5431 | 1.22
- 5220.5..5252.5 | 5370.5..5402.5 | 1.19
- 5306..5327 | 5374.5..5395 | 1.10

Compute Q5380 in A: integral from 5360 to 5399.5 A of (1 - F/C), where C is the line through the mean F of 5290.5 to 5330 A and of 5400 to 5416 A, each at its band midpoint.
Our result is -1.7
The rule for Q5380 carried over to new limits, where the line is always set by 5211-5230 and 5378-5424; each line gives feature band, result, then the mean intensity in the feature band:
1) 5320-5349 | 1.8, 0.488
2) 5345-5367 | -0.7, 0.554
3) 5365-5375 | 0.4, 0.525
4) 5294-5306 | 0.0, 0.498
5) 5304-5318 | -0.9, 0.536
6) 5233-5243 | -0.9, 0.492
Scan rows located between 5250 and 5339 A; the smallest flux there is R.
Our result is 0.3459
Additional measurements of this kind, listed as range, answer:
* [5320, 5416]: 0.4051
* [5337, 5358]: 0.493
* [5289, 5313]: 0.4476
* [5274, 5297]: 0.4611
